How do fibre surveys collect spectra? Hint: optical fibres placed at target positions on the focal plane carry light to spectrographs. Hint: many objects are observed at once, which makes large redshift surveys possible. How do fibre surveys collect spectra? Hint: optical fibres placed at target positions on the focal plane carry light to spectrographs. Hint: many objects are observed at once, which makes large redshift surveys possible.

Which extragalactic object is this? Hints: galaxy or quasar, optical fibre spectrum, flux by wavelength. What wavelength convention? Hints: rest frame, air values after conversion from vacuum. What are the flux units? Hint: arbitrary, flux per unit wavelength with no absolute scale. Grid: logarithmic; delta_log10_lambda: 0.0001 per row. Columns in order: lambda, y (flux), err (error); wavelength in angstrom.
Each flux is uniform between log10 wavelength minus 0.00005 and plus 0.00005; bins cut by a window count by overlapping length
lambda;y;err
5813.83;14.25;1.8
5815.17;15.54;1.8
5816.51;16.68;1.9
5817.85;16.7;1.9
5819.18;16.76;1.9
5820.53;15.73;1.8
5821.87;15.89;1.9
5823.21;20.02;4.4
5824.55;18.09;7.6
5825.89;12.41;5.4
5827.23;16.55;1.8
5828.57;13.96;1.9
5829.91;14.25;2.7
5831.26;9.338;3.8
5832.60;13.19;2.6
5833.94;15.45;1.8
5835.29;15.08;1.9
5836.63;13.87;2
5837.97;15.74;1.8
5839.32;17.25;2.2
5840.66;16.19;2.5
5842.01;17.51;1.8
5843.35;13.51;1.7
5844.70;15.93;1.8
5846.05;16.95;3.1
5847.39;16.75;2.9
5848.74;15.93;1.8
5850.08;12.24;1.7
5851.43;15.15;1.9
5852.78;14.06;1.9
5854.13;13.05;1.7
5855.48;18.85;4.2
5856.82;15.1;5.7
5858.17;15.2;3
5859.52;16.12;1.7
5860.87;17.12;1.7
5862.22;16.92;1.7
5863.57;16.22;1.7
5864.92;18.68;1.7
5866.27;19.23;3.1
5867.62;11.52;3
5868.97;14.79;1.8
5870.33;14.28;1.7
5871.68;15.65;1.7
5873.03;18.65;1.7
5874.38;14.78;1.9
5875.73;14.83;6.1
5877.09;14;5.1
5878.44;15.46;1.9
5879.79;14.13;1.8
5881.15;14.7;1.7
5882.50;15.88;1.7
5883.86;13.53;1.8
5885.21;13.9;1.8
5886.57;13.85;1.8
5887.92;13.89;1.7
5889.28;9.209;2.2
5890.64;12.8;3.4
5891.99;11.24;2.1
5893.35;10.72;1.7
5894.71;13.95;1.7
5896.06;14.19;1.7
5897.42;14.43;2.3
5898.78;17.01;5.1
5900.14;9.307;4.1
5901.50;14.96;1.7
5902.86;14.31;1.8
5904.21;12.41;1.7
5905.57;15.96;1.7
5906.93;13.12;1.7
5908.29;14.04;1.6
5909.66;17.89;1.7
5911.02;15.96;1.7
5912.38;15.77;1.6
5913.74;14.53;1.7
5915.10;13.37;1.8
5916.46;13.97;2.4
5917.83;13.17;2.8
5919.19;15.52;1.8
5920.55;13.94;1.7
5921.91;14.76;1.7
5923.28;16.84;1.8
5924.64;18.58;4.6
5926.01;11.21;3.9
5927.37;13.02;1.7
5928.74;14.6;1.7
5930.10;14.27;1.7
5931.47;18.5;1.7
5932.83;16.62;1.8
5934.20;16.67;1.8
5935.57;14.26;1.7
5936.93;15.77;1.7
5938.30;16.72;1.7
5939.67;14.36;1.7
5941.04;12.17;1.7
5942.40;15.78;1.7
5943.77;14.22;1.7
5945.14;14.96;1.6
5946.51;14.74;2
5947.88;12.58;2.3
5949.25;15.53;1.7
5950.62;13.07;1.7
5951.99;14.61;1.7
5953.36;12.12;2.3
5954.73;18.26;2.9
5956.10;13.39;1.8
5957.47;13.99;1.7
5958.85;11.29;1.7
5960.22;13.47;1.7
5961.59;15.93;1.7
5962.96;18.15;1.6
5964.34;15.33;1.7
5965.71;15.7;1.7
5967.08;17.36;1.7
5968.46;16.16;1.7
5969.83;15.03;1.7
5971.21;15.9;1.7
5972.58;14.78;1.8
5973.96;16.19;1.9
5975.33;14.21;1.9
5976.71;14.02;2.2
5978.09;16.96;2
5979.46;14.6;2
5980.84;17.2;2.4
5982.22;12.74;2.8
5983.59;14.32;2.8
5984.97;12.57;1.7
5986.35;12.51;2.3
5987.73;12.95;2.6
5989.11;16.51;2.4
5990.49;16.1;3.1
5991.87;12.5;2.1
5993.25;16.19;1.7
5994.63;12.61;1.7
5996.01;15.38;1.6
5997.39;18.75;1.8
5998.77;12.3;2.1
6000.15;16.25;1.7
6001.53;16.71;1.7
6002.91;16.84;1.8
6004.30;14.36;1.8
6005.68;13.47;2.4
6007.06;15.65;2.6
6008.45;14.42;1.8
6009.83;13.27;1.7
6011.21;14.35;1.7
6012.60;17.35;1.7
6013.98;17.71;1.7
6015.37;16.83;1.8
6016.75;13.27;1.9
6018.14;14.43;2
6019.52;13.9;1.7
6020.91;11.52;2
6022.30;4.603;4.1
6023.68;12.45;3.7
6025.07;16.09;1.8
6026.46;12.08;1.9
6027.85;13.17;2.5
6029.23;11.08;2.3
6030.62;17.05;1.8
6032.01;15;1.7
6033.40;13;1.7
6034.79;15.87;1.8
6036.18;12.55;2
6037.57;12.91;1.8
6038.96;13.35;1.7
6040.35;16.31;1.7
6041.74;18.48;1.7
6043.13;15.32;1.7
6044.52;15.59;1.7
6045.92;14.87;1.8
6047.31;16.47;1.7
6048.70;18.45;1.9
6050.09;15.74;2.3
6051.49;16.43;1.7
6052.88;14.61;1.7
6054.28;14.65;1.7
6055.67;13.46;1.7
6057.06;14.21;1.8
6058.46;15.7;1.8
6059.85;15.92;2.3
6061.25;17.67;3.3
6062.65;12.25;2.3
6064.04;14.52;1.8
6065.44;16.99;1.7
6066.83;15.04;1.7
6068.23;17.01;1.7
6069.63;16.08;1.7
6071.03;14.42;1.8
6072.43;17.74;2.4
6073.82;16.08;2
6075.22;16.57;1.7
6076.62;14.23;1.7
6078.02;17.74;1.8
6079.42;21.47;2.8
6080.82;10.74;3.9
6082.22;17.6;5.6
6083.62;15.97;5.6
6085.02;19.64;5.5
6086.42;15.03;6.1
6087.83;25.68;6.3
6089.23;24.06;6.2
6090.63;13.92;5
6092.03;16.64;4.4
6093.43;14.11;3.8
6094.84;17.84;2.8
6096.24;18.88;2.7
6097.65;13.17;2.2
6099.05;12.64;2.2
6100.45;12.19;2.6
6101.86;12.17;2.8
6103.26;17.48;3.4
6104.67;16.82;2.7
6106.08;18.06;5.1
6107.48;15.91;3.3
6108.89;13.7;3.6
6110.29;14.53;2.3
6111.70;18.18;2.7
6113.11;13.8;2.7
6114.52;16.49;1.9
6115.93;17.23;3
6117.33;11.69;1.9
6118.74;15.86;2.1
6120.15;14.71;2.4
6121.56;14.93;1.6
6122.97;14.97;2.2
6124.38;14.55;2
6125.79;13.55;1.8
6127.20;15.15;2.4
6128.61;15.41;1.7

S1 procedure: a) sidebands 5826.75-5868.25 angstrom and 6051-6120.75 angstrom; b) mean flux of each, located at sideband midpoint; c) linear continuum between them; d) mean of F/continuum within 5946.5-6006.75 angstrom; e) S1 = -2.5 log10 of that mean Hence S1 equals 0.06 mag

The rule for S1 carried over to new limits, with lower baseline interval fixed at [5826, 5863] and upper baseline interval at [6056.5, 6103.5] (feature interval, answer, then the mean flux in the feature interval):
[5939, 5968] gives 0.07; 14.6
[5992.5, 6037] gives 0.12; 14.3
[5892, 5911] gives 0.11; 14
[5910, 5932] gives 0.04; 14.9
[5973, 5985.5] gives 0.07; 14.8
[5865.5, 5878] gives 0.00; 15.3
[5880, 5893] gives 0.17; 13.2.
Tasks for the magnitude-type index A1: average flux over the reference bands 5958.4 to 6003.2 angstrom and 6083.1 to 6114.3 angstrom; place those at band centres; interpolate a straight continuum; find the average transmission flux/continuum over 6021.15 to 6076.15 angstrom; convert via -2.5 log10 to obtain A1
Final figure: 0.071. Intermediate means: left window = 15.1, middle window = 14.8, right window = 16.4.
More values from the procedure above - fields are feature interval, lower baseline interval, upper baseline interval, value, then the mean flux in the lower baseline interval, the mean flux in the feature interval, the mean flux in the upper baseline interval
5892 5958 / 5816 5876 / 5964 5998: 0.05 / 15.6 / 14.6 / 15.1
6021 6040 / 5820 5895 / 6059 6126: 0.20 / 15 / 13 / 16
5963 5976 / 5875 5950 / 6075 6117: -0.05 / 14.4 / 15.8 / 16.4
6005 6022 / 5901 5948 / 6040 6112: 0.08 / 14.9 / 14.4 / 16.1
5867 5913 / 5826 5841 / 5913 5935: 0.05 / 14.5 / 14.2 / 15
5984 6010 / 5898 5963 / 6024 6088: 0.03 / 14.7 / 14.7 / 15.6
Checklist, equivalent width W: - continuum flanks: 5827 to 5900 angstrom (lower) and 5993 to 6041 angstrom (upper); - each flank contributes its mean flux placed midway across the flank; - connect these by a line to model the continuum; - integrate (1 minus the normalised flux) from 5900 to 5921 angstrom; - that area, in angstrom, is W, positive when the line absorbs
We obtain 0.4 angstrom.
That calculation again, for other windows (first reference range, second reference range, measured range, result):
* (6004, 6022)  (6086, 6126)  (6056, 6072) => -0.2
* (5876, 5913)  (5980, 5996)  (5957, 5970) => -1.0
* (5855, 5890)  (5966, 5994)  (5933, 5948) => 0.2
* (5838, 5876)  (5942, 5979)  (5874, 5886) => 0.8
